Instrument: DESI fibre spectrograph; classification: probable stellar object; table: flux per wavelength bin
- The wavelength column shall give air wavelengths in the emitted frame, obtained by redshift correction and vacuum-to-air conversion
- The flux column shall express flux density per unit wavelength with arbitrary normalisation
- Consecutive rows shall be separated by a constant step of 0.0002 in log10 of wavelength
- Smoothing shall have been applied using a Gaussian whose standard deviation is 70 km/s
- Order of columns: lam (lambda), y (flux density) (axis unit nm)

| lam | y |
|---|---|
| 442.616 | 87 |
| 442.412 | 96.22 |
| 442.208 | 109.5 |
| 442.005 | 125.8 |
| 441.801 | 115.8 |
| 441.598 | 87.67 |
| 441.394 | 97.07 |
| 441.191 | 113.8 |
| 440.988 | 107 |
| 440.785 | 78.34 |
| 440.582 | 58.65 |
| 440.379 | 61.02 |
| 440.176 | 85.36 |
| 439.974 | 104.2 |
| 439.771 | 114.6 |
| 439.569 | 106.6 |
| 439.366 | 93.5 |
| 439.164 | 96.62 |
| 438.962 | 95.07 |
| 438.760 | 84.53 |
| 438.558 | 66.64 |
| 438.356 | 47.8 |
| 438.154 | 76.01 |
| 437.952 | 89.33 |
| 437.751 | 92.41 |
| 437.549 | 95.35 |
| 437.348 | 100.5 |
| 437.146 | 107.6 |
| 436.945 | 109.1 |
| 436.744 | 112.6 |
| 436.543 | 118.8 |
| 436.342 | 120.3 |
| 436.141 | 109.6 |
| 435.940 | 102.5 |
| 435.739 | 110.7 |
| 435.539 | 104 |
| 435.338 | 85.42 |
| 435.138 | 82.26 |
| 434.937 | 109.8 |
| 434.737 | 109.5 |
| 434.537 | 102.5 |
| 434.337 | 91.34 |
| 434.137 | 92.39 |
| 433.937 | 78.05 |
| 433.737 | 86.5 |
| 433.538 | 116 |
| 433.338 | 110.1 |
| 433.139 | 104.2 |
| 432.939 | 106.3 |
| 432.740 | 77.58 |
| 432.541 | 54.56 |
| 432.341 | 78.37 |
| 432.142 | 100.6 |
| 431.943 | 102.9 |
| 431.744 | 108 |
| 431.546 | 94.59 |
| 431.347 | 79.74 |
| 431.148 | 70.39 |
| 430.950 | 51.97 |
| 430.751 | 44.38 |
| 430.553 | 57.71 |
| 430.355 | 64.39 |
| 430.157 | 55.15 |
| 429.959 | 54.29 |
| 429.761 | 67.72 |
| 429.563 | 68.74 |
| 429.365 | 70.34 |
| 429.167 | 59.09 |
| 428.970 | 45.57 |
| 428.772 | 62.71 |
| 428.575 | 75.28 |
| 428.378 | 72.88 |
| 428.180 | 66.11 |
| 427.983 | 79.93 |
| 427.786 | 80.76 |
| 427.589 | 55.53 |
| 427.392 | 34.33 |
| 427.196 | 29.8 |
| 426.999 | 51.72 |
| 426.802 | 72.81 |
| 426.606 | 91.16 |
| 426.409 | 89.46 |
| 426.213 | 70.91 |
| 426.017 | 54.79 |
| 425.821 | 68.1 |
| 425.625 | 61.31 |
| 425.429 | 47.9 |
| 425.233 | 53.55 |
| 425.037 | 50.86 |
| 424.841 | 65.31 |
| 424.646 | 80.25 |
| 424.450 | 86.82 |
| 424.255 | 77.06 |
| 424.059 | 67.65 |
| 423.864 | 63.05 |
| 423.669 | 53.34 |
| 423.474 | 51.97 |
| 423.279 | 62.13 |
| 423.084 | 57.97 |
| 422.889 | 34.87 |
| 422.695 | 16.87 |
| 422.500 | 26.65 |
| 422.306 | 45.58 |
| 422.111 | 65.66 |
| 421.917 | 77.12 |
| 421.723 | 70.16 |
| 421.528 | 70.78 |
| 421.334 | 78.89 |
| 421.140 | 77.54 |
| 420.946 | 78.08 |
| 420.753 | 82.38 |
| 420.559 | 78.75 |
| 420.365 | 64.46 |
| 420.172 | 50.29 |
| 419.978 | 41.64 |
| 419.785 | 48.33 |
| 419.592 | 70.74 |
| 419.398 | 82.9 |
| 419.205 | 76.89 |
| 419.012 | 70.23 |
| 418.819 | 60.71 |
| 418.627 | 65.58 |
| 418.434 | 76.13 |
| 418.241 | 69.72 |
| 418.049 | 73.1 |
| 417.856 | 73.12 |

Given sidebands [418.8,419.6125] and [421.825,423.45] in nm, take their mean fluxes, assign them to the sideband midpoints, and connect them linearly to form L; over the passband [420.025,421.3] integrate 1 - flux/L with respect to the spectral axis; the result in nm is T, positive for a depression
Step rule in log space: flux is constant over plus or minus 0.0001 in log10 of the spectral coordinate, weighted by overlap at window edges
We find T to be -0.18 nm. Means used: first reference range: 73.5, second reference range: 48.4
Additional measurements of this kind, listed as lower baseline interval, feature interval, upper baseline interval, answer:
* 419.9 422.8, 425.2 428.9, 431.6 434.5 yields 0.62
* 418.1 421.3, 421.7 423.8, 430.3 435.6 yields 0.64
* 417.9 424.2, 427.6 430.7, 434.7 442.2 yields 0.54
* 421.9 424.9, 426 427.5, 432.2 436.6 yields 0.16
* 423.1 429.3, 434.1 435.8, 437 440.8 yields -0.39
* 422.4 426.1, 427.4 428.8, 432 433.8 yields 0.09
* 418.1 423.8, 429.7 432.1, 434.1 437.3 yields 0.51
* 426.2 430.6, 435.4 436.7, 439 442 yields -0.41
